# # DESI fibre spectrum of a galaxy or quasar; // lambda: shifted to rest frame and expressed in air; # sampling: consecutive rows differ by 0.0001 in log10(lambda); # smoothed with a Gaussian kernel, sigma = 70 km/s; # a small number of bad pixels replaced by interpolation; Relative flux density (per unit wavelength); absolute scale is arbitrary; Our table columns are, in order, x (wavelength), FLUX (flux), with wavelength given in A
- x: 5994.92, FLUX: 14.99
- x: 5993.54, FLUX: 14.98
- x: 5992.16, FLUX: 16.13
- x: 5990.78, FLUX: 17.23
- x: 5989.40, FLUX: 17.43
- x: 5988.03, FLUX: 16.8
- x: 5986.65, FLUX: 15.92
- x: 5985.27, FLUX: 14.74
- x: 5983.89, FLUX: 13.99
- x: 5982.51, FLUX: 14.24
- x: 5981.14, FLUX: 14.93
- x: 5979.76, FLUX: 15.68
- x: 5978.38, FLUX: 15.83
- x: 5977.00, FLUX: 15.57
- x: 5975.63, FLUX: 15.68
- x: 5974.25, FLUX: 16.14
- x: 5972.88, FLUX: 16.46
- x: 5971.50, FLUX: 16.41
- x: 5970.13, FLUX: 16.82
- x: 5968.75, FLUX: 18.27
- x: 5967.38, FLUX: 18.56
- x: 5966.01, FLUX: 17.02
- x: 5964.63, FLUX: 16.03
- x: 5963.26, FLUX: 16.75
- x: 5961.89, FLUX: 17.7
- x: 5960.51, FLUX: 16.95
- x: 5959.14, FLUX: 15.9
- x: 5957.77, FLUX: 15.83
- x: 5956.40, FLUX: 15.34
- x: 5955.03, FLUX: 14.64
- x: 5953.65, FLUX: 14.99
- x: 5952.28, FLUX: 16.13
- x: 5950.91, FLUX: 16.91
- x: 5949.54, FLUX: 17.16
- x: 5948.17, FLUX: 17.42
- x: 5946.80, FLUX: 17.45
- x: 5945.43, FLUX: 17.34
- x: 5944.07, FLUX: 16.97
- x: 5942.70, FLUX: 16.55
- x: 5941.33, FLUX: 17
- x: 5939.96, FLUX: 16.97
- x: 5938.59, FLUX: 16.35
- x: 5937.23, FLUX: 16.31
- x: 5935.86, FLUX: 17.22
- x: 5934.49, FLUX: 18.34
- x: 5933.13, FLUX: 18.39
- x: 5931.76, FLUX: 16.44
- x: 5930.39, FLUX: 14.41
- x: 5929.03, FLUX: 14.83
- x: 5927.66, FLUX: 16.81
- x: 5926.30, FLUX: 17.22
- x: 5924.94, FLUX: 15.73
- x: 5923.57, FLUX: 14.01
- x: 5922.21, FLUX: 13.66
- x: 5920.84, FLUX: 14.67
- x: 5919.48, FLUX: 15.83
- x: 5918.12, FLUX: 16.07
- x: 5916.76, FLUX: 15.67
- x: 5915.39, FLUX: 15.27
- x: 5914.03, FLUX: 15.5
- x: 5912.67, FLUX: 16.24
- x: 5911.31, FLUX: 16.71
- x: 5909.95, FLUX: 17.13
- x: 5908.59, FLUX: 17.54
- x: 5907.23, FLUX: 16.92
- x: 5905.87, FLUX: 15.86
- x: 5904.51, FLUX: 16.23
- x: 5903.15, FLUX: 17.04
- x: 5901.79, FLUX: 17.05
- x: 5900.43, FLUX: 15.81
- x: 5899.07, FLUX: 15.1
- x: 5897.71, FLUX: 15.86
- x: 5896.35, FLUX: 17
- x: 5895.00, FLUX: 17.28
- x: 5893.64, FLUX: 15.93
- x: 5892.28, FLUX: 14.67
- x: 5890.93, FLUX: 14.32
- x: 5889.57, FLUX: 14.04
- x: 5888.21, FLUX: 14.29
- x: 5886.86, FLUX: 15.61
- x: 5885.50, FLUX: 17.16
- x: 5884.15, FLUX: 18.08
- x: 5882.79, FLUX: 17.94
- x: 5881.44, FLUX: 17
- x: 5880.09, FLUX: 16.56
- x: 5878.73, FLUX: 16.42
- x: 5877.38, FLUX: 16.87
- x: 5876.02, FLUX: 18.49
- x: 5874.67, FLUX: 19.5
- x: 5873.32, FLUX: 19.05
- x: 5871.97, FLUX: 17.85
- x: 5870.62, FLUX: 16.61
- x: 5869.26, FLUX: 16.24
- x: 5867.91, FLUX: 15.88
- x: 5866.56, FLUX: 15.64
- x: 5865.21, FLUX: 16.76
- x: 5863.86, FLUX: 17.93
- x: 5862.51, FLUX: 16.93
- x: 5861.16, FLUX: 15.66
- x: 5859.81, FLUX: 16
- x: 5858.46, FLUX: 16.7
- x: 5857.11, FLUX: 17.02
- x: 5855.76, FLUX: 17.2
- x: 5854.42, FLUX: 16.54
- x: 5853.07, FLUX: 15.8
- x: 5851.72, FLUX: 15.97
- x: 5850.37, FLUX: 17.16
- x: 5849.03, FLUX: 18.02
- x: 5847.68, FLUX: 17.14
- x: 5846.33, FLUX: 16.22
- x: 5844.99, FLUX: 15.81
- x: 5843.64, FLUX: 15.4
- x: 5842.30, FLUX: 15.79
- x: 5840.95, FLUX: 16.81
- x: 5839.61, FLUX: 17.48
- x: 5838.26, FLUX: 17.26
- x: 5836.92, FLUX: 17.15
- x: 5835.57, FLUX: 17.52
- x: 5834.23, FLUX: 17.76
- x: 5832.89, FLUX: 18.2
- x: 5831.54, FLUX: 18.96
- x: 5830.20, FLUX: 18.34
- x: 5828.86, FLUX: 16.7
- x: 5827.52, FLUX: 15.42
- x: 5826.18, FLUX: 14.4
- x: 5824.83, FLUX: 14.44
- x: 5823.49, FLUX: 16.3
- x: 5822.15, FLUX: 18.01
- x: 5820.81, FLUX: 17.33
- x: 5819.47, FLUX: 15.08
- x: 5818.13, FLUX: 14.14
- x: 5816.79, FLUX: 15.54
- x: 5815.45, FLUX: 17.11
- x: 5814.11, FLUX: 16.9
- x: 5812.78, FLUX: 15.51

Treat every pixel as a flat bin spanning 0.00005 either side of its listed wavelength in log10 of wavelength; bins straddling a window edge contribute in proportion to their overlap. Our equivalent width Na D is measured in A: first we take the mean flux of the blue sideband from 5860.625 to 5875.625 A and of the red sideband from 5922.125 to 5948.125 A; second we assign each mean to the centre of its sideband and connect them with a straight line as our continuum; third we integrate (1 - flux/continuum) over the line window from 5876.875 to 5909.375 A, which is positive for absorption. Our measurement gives 1.2 A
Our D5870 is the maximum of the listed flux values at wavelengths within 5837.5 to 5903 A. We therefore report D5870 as 19.5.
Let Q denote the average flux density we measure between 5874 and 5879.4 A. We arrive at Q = 17.8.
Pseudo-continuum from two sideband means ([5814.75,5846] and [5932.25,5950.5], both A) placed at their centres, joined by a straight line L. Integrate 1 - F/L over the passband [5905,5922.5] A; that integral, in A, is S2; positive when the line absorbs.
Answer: 1.1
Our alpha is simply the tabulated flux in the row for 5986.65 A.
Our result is 15.92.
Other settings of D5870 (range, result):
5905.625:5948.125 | 18.39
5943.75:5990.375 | 18.56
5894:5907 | 17.28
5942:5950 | 17.45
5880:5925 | 18.08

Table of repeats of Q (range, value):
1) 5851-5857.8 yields 16.5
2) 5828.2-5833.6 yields 18.1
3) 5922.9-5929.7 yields 15.7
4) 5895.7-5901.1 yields 15.9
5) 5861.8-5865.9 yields 17.2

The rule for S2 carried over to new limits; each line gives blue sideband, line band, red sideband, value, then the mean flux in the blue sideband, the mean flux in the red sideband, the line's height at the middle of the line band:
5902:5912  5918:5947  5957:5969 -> 1.0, 16.8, 17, 16.9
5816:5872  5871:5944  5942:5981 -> 0.6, 16.6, 16.5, 16.5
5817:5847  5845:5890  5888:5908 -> -1.7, 16.6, 15.9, 16.2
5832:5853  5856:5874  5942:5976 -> 0.0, 16.9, 16.6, 16.8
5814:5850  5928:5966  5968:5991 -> -1.0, 16.6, 16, 16.1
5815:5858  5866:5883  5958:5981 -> -0.6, 16.6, 16.6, 16.6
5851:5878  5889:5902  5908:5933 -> 0.5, 16.9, 15.8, 16.3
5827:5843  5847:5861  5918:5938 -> 0.3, 17.3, 16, 17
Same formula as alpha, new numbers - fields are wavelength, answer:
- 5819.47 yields 15.08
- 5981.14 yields 14.93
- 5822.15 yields 18.01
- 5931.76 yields 16.44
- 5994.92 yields 14.99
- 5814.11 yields 16.9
